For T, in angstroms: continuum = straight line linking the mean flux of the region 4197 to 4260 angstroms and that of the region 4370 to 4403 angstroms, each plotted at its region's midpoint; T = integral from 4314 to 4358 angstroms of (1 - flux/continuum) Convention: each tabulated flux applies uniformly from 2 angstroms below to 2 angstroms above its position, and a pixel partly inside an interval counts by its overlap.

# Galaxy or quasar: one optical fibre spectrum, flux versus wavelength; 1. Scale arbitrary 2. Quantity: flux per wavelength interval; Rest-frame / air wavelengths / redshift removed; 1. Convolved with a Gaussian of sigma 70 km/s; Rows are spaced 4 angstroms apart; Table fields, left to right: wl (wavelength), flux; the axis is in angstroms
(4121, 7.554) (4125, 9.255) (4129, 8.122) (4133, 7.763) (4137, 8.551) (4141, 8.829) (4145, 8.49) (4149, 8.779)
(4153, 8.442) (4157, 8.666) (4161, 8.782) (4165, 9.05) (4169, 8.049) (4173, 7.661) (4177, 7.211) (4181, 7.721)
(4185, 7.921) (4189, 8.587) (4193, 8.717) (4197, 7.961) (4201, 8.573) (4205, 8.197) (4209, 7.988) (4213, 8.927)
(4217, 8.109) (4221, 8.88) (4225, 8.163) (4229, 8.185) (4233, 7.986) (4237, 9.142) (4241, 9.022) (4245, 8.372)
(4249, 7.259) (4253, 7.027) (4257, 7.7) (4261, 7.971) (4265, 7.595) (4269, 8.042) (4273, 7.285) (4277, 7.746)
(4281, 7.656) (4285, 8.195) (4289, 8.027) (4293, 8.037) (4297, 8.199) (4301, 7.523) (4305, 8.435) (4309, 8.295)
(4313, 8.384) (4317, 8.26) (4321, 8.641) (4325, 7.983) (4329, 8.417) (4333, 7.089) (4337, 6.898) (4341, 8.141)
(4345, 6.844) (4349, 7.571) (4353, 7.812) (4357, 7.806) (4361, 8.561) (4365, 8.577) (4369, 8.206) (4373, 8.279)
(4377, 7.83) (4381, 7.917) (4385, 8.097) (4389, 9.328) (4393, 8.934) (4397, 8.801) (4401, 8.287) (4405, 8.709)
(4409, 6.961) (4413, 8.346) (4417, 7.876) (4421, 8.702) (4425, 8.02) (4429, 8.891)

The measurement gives 3.0 angstroms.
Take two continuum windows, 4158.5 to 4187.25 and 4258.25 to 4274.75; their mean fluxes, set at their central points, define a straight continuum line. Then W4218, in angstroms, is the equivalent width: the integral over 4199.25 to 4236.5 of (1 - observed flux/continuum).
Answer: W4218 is -2.2 angstroms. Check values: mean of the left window 8.07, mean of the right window 7.73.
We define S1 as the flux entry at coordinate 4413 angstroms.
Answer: 8.346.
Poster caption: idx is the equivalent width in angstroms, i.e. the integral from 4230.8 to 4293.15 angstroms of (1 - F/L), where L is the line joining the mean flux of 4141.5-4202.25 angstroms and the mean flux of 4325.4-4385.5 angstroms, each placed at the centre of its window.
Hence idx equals 1.21 angstroms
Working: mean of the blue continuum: 8.32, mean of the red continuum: 7.87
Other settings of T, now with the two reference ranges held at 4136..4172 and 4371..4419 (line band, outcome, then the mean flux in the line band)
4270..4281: 1.1 angstroms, 7.59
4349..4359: 0.7 angstroms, 7.76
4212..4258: 1.4 angstroms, 8.23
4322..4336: 0.9 angstroms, 7.82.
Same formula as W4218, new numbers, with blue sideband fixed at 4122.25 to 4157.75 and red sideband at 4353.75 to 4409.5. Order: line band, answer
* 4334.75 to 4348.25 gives 1.7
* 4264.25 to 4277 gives 1.1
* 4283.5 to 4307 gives 0.9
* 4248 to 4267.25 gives 2.0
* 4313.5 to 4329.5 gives 0.1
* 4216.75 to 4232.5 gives 0.2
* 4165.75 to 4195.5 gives 1.6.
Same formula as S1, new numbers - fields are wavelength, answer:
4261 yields 7.971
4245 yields 8.372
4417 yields 7.876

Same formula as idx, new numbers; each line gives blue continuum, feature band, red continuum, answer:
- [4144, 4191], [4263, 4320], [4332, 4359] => -2.08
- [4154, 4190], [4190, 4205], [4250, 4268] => -0.74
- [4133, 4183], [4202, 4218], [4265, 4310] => -0.33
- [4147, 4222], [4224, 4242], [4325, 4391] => -0.59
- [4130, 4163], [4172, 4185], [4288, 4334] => 1.33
